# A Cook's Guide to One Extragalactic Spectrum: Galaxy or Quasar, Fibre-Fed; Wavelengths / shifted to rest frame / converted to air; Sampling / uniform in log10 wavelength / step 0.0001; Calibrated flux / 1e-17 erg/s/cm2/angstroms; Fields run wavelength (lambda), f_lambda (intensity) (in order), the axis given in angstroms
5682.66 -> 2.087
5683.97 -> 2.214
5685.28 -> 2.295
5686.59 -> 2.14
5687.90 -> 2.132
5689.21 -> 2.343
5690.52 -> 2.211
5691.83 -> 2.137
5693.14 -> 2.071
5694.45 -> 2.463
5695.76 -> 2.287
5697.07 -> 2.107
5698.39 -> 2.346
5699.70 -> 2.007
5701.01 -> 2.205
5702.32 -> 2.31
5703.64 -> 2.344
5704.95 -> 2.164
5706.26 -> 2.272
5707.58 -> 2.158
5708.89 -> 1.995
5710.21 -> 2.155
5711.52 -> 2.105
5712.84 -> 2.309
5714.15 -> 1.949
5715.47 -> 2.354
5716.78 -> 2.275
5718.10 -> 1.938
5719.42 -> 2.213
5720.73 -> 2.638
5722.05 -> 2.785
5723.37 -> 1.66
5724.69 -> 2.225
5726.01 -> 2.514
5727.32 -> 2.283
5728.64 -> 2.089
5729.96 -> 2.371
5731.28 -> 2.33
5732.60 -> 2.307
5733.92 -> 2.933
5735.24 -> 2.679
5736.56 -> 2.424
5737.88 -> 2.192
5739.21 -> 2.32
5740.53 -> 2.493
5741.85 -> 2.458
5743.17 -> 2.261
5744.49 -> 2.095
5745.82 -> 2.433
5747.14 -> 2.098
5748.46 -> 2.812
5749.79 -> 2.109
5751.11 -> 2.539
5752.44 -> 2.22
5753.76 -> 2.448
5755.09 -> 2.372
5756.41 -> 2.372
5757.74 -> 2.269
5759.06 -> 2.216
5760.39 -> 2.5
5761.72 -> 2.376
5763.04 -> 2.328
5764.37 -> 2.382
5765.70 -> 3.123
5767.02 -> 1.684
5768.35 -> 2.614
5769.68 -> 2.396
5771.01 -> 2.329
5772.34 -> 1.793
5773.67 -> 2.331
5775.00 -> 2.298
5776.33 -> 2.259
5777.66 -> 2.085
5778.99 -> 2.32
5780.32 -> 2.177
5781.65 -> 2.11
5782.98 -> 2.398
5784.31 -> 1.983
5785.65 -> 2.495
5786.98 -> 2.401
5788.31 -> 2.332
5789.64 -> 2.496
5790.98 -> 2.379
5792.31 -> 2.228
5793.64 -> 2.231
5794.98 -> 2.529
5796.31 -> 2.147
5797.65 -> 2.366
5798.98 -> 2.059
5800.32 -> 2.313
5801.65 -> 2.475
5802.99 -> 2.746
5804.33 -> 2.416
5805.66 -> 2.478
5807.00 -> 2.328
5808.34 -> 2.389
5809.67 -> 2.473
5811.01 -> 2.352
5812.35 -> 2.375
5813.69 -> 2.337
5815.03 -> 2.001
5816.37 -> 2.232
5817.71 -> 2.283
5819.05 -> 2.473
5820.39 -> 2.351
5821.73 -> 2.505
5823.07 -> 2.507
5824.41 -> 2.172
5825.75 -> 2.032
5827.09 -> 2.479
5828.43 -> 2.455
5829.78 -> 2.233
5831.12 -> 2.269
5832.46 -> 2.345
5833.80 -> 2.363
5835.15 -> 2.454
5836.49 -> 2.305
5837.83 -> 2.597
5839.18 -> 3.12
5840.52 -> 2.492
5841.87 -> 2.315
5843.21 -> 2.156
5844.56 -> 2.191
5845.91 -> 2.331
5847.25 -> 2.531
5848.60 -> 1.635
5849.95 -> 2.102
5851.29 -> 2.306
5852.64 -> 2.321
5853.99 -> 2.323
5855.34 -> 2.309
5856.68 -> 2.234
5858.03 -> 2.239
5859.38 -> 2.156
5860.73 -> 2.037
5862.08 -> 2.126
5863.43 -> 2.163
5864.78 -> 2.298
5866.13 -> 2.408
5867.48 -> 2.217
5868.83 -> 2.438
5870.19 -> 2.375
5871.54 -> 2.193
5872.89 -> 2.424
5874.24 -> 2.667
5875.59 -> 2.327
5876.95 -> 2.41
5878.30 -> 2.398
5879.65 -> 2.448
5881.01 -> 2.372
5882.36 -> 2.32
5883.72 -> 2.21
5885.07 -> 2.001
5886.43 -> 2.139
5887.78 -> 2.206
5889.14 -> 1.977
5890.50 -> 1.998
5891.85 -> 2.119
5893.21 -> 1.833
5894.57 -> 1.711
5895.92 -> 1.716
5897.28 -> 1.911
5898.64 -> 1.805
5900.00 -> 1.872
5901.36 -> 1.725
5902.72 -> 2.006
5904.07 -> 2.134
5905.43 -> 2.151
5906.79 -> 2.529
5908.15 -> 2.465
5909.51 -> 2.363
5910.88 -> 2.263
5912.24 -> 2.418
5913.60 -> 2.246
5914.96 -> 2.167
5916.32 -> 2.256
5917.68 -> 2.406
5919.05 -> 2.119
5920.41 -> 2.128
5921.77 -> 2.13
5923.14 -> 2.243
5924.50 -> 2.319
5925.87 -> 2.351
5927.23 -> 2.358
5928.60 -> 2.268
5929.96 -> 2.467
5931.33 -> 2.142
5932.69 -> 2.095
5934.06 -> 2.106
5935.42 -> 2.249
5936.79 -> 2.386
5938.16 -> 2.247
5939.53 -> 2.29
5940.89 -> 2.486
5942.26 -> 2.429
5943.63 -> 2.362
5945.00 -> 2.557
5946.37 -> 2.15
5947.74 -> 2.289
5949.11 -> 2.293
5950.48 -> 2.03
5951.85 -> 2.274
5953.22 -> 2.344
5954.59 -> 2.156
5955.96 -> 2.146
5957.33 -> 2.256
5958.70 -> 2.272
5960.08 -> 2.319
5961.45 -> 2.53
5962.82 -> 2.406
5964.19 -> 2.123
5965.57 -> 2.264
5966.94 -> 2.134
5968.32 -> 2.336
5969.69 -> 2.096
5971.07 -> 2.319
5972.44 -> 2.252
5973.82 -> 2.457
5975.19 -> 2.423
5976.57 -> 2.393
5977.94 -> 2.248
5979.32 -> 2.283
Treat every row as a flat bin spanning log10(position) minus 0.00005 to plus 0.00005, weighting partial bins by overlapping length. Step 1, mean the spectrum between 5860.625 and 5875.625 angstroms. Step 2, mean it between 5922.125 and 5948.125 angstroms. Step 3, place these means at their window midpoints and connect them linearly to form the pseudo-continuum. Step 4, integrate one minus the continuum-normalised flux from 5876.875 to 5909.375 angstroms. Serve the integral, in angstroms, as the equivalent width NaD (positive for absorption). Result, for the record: 3.0 angstroms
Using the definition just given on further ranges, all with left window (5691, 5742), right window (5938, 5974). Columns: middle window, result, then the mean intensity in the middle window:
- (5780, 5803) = -0.4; 2.32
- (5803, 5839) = -1.4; 2.37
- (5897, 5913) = 1.0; 2.14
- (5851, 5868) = 0.3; 2.24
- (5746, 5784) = -0.7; 2.32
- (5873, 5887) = -0.3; 2.33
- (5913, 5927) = 0.3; 2.24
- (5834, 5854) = -0.6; 2.35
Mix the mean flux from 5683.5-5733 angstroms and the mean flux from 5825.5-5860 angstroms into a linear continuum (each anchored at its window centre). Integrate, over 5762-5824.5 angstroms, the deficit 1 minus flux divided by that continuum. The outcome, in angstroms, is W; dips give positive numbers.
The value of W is -1.17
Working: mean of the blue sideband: 2.23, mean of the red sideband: 2.32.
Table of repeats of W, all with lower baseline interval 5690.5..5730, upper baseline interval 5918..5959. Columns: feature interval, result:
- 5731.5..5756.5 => -1.9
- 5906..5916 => -0.4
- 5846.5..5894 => 0.4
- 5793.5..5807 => -0.8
